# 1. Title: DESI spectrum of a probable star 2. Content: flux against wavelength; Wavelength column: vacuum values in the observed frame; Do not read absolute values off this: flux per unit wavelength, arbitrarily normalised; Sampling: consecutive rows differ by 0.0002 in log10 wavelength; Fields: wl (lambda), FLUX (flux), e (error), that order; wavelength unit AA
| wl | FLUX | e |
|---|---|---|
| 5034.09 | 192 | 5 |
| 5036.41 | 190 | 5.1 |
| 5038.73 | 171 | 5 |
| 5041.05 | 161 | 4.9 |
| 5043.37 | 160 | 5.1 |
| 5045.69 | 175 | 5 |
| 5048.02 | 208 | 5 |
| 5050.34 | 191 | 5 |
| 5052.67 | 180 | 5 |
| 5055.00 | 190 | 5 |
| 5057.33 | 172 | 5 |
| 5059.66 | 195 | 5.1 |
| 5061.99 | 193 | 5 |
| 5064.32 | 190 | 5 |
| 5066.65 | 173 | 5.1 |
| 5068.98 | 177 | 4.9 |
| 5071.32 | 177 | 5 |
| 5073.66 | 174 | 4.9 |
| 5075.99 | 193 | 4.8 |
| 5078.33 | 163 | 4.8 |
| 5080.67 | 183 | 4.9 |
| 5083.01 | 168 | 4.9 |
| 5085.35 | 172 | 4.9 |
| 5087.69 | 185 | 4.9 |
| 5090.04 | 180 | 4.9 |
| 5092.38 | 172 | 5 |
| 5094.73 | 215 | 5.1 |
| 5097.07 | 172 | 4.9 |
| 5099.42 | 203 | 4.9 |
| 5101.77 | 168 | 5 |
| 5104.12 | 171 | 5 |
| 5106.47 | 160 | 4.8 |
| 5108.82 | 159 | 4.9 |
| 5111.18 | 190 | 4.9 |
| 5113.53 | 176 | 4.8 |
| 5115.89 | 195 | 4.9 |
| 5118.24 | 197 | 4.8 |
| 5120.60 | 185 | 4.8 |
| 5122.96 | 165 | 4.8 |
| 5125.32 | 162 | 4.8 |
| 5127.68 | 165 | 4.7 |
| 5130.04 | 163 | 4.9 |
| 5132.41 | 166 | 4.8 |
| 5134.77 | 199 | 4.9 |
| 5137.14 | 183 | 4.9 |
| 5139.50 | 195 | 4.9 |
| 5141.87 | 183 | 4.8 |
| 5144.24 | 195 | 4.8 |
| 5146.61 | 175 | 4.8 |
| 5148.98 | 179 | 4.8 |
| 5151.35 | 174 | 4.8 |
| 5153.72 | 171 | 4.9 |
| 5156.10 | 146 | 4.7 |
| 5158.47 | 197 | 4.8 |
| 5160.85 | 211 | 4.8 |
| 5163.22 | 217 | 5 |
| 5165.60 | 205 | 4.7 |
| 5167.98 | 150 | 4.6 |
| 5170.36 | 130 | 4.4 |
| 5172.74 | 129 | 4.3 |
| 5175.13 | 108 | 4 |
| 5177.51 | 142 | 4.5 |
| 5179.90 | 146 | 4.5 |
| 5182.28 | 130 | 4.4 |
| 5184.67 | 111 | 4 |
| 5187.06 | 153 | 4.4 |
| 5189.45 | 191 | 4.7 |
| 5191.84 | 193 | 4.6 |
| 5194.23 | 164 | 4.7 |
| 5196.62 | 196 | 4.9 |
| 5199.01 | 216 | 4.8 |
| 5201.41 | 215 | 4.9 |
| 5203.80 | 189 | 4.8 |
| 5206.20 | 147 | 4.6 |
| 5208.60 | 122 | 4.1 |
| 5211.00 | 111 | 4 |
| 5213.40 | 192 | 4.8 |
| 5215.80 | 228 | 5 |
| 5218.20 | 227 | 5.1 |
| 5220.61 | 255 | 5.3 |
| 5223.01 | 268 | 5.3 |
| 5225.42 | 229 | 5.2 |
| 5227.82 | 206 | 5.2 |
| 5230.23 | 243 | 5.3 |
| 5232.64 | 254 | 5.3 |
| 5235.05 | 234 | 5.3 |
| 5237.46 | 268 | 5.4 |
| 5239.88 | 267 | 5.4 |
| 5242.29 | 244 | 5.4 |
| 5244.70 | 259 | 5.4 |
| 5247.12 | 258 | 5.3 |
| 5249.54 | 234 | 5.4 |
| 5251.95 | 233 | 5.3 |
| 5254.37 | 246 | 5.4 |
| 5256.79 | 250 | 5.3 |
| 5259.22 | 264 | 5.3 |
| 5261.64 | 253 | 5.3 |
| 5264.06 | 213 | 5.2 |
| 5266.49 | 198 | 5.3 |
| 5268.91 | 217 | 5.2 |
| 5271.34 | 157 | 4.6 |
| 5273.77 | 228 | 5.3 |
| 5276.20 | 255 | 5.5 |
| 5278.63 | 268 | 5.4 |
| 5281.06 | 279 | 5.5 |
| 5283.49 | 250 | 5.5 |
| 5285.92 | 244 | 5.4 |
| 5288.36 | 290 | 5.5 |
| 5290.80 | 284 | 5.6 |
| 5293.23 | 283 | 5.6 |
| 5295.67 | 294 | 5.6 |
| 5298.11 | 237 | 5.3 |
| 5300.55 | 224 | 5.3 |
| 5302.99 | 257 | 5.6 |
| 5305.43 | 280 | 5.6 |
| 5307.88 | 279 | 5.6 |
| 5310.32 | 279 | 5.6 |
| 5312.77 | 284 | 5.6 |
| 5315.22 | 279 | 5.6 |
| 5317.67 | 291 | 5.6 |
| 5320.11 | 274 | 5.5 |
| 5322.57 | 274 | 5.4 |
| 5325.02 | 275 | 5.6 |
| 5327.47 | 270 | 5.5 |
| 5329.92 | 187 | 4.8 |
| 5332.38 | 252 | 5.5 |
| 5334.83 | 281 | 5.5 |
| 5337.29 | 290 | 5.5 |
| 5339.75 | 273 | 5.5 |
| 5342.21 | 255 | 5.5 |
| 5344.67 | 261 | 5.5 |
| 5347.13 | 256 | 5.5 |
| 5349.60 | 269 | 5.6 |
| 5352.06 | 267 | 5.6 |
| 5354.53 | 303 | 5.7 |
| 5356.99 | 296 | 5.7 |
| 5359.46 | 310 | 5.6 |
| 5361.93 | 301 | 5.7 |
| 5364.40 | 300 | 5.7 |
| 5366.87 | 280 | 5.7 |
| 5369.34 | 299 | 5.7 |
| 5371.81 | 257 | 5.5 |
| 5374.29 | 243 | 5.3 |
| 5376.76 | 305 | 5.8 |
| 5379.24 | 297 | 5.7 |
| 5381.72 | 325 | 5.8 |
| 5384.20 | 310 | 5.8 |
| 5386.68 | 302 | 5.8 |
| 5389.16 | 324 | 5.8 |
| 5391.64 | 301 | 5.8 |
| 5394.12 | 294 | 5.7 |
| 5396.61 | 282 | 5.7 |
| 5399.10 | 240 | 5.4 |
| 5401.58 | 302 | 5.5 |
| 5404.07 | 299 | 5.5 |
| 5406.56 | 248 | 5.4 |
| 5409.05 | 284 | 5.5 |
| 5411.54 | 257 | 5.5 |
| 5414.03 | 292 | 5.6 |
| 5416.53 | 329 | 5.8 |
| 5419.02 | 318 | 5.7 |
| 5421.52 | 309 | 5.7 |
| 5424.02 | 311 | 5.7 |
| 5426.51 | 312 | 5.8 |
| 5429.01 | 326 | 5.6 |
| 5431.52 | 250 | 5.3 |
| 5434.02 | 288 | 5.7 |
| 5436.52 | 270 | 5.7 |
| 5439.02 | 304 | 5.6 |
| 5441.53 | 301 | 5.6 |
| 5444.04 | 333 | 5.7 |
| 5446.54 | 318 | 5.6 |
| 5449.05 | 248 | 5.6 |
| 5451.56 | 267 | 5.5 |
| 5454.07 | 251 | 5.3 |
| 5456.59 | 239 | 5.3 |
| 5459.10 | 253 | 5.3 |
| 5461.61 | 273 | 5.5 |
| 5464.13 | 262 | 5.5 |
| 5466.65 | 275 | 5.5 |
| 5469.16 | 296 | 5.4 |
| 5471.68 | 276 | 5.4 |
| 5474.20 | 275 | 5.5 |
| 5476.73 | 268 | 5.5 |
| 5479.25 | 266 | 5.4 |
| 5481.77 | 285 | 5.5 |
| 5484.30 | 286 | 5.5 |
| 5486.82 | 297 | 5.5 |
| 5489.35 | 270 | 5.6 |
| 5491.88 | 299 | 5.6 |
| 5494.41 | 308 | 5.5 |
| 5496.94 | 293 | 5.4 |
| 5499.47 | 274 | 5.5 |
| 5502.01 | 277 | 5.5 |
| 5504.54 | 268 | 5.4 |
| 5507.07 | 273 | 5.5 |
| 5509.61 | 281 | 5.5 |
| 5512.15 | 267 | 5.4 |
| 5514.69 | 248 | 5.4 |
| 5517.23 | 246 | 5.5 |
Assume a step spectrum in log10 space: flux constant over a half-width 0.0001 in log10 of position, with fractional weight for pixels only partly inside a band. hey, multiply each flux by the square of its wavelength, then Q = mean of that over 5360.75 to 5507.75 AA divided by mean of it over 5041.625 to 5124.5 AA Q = 1.81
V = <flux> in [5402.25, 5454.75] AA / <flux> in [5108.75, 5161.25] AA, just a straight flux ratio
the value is 1.62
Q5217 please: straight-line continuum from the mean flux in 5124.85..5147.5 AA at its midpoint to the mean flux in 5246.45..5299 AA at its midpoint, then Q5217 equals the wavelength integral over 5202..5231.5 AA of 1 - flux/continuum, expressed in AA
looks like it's 2.41 AA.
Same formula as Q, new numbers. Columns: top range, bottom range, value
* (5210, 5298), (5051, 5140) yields 1.43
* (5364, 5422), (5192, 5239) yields 1.49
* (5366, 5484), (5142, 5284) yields 1.52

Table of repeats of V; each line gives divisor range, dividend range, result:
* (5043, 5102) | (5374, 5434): 1.62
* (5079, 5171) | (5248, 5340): 1.43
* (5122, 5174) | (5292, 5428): 1.61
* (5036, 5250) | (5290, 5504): 1.51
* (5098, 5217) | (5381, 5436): 1.71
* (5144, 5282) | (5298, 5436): 1.39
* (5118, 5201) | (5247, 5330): 1.49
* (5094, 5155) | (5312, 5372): 1.54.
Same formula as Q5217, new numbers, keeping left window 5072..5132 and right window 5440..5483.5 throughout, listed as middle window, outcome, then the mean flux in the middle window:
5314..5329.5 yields -2.3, 273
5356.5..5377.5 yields -3.1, 287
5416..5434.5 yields -2.7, 305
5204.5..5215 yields 3.0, 148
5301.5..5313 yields -2.0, 274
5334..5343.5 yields -1.3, 274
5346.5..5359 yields -1.8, 281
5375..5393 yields -3.7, 307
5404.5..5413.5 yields -0.2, 269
